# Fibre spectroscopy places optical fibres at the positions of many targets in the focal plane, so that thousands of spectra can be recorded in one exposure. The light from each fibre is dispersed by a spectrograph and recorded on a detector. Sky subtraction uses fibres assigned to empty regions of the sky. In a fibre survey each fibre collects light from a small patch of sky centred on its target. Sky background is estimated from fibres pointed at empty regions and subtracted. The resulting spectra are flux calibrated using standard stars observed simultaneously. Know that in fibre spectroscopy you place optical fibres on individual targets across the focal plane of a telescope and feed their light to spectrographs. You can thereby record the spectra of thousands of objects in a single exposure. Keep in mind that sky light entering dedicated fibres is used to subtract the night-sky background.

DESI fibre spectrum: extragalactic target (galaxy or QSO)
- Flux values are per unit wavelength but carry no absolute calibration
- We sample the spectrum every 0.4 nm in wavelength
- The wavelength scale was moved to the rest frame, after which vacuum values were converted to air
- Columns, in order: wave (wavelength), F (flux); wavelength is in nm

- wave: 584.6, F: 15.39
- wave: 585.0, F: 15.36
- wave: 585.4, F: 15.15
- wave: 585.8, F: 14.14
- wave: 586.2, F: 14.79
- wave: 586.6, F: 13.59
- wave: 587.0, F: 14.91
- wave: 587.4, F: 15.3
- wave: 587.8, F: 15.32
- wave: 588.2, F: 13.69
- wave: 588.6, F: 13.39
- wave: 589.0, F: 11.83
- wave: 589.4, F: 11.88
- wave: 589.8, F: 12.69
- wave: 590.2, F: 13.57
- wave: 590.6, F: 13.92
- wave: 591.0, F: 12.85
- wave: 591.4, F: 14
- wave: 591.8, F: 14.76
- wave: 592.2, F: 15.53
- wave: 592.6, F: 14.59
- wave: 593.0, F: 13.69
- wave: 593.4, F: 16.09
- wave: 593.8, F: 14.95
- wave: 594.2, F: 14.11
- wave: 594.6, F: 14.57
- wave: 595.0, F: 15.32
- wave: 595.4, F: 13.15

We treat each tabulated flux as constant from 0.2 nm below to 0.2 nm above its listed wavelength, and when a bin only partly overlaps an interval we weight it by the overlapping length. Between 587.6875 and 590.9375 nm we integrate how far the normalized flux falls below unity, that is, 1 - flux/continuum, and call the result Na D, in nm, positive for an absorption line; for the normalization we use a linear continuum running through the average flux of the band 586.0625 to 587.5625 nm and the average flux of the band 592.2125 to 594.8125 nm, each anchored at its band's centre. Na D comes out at 0.32 nm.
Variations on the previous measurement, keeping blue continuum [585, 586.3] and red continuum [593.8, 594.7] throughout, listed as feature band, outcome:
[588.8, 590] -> 0.21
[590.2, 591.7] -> 0.09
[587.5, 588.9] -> 0.06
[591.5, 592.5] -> -0.03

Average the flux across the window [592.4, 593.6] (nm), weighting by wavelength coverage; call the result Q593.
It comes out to 14.8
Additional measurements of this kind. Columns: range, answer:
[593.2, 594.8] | 14.9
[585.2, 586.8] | 14.4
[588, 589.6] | 12.7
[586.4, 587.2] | 14.3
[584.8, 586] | 14.9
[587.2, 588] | 15.3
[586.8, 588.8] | 14.5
